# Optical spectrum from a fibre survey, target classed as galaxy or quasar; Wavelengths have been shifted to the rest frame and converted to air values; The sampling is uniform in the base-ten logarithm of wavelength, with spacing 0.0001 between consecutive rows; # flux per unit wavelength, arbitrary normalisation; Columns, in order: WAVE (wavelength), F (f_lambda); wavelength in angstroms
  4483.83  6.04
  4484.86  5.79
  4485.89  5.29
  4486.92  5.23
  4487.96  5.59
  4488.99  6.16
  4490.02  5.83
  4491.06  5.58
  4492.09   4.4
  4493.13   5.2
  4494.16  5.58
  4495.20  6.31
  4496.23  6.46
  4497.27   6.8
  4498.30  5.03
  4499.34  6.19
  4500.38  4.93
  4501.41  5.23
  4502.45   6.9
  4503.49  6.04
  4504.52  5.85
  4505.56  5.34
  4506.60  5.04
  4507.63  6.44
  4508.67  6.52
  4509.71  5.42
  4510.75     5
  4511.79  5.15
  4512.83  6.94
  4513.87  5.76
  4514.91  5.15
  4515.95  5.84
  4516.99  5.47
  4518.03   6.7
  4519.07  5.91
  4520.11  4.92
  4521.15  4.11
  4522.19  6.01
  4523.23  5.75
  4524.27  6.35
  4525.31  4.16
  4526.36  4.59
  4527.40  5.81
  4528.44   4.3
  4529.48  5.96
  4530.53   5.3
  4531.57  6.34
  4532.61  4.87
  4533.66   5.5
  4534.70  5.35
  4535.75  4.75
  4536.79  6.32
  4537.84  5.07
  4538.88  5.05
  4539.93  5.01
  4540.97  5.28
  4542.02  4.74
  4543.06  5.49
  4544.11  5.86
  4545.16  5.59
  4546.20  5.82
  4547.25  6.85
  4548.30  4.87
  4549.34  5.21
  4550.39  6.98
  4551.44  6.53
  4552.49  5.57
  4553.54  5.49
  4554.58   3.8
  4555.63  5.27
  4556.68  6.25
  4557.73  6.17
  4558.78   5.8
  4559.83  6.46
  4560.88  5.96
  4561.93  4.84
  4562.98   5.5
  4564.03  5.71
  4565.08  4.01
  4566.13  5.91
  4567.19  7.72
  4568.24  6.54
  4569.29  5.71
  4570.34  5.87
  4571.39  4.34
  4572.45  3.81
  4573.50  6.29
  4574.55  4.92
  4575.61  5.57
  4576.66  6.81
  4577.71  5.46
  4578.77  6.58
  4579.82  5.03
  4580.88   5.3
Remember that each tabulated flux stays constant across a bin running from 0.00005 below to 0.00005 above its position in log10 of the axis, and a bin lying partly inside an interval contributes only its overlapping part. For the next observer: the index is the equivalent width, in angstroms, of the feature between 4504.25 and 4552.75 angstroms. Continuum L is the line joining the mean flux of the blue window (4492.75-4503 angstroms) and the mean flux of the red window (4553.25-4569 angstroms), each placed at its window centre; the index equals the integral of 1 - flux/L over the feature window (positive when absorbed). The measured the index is 2.0 angstroms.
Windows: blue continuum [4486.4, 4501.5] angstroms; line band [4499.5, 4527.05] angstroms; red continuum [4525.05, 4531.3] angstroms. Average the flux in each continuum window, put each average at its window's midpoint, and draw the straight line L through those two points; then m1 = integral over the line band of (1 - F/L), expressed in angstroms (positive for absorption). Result -1.36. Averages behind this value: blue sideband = 5.65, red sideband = 5.11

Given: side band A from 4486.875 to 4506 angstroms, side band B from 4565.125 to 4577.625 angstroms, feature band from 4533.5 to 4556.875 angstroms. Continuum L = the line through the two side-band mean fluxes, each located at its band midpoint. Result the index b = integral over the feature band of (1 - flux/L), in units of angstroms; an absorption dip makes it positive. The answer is 0.9 angstroms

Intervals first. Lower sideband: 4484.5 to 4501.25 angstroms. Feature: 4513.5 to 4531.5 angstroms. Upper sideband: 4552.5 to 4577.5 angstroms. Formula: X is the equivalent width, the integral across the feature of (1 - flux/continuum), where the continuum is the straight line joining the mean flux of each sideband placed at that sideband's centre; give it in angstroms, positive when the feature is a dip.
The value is 0.6 angstroms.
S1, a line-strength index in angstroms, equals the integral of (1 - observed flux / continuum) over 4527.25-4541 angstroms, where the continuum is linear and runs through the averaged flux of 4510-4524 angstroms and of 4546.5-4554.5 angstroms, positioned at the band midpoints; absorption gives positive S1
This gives 0.9 angstroms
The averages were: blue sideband 5.6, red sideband 5.81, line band 5.34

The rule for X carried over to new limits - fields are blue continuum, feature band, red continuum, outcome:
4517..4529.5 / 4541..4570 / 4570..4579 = -1.5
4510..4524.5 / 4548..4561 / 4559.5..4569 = 0.1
